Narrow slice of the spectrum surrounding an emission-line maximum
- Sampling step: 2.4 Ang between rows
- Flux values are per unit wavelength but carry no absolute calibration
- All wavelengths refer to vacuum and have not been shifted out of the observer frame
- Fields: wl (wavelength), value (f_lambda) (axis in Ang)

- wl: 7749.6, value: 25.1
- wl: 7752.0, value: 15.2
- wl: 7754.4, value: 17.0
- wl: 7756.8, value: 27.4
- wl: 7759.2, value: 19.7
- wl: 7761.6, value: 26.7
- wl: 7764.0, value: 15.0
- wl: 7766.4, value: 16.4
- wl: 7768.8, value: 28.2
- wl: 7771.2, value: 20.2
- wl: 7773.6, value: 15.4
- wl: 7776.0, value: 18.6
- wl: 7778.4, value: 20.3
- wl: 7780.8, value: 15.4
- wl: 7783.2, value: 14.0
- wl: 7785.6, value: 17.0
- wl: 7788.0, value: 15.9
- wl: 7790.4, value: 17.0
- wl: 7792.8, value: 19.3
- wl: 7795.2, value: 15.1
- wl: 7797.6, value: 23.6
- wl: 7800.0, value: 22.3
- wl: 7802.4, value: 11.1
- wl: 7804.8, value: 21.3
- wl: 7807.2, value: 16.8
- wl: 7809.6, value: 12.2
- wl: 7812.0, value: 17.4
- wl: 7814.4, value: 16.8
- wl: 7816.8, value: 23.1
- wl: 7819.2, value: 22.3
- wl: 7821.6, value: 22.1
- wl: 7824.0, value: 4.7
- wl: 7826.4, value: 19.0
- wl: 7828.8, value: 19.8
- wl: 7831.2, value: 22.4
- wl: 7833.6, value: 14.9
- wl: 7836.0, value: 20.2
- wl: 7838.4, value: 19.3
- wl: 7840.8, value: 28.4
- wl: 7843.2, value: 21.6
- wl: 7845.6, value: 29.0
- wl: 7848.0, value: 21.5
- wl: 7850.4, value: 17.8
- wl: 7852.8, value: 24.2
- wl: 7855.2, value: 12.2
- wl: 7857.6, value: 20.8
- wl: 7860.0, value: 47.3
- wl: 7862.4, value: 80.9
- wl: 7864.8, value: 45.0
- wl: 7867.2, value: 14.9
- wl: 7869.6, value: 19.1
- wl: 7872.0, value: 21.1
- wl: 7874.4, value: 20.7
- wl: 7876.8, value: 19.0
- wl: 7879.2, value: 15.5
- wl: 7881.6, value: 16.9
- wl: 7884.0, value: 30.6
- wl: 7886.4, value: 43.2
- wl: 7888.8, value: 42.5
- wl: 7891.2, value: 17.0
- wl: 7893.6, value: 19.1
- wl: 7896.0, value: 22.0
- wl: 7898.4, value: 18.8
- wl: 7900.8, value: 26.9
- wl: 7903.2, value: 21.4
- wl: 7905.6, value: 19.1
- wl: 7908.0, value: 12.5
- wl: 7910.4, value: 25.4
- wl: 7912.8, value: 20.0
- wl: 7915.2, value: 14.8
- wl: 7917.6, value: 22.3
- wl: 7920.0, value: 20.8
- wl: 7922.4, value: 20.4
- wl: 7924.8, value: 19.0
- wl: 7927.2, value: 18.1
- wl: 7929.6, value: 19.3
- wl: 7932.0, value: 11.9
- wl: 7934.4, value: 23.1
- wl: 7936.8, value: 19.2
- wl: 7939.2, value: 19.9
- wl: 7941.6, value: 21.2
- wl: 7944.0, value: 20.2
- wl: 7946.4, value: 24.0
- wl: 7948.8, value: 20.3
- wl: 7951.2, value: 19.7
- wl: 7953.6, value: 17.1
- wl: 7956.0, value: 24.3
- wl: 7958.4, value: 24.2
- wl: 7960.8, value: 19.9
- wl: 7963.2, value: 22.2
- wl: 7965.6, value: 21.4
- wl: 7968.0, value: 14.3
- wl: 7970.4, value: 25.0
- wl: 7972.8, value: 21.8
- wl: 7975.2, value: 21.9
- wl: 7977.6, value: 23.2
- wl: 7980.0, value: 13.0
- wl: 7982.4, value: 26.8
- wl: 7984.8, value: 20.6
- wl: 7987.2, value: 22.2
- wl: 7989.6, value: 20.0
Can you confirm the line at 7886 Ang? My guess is [N II] 6583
